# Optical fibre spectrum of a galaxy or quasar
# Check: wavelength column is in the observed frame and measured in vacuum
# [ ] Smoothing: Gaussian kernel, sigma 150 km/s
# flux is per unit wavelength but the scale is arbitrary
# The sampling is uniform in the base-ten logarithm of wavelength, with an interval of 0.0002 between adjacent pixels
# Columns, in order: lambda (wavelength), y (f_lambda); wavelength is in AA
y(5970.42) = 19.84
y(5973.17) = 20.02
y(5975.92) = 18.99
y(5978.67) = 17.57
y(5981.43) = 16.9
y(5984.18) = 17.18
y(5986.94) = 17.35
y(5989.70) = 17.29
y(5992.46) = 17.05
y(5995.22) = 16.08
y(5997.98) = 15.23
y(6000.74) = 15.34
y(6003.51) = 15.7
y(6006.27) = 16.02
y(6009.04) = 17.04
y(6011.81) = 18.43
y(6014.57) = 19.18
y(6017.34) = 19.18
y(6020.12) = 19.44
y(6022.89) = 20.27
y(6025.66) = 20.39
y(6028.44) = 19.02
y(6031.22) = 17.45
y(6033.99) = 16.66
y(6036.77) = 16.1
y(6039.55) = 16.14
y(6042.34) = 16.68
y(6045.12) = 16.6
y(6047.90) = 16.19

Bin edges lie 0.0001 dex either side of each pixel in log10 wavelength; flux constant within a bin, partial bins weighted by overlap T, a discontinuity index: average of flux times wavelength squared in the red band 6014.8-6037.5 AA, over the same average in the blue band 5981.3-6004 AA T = 1.1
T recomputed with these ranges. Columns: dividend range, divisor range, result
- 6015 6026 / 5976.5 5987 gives 1.15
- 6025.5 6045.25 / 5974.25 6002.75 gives 1.04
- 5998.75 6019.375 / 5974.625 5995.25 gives 1.00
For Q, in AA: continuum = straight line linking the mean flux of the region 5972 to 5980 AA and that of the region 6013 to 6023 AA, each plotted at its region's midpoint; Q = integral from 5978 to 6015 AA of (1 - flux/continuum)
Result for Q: 4.5 AA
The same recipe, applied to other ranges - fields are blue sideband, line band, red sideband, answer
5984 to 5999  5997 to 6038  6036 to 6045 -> -3.0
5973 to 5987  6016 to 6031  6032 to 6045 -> -2.4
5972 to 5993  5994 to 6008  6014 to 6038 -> 1.9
